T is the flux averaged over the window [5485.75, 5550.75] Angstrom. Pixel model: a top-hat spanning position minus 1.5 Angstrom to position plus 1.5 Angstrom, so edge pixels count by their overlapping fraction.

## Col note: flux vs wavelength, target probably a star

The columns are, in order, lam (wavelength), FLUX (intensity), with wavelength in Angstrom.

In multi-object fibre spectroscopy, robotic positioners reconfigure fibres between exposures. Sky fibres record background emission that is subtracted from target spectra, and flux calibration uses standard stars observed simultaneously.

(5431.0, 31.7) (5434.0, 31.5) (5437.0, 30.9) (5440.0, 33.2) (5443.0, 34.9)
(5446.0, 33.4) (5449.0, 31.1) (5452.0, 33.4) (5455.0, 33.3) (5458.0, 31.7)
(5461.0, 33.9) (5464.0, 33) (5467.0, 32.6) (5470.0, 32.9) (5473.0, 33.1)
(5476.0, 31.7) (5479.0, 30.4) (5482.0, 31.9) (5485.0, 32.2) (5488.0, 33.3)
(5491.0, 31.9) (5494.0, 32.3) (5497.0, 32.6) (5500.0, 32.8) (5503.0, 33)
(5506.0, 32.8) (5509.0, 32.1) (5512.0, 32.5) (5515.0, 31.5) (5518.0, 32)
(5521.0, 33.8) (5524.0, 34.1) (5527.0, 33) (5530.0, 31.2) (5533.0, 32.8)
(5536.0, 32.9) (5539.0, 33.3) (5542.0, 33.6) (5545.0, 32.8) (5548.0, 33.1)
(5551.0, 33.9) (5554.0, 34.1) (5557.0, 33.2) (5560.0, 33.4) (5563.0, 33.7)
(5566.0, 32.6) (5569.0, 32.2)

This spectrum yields 32.7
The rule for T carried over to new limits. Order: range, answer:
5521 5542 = 33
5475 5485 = 31.4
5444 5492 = 32.5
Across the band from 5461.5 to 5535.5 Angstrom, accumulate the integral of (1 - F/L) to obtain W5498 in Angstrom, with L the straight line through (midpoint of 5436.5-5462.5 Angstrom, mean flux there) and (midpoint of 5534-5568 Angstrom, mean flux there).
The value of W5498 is 1.4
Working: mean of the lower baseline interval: 32.9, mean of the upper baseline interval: 33.3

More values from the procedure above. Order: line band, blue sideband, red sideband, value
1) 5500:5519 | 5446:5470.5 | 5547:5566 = 0.5 Angstrom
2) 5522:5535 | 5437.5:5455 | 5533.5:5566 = 0.2 Angstrom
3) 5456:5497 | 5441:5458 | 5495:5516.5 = 0.5 Angstrom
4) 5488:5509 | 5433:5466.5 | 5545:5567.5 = 0.3 Angstrom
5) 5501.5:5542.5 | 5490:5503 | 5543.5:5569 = 0.1 Angstrom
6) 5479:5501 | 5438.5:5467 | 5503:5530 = 0.4 Angstrom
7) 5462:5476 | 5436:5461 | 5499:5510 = 0.0 Angstrom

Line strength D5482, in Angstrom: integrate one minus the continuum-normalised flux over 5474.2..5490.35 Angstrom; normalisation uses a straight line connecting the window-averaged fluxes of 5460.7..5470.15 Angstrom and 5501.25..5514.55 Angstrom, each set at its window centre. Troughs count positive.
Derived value 0.4 Angstrom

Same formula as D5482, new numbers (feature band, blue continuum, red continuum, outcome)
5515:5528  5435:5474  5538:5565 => 0.1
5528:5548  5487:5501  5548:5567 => 0.2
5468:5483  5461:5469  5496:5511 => 0.4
